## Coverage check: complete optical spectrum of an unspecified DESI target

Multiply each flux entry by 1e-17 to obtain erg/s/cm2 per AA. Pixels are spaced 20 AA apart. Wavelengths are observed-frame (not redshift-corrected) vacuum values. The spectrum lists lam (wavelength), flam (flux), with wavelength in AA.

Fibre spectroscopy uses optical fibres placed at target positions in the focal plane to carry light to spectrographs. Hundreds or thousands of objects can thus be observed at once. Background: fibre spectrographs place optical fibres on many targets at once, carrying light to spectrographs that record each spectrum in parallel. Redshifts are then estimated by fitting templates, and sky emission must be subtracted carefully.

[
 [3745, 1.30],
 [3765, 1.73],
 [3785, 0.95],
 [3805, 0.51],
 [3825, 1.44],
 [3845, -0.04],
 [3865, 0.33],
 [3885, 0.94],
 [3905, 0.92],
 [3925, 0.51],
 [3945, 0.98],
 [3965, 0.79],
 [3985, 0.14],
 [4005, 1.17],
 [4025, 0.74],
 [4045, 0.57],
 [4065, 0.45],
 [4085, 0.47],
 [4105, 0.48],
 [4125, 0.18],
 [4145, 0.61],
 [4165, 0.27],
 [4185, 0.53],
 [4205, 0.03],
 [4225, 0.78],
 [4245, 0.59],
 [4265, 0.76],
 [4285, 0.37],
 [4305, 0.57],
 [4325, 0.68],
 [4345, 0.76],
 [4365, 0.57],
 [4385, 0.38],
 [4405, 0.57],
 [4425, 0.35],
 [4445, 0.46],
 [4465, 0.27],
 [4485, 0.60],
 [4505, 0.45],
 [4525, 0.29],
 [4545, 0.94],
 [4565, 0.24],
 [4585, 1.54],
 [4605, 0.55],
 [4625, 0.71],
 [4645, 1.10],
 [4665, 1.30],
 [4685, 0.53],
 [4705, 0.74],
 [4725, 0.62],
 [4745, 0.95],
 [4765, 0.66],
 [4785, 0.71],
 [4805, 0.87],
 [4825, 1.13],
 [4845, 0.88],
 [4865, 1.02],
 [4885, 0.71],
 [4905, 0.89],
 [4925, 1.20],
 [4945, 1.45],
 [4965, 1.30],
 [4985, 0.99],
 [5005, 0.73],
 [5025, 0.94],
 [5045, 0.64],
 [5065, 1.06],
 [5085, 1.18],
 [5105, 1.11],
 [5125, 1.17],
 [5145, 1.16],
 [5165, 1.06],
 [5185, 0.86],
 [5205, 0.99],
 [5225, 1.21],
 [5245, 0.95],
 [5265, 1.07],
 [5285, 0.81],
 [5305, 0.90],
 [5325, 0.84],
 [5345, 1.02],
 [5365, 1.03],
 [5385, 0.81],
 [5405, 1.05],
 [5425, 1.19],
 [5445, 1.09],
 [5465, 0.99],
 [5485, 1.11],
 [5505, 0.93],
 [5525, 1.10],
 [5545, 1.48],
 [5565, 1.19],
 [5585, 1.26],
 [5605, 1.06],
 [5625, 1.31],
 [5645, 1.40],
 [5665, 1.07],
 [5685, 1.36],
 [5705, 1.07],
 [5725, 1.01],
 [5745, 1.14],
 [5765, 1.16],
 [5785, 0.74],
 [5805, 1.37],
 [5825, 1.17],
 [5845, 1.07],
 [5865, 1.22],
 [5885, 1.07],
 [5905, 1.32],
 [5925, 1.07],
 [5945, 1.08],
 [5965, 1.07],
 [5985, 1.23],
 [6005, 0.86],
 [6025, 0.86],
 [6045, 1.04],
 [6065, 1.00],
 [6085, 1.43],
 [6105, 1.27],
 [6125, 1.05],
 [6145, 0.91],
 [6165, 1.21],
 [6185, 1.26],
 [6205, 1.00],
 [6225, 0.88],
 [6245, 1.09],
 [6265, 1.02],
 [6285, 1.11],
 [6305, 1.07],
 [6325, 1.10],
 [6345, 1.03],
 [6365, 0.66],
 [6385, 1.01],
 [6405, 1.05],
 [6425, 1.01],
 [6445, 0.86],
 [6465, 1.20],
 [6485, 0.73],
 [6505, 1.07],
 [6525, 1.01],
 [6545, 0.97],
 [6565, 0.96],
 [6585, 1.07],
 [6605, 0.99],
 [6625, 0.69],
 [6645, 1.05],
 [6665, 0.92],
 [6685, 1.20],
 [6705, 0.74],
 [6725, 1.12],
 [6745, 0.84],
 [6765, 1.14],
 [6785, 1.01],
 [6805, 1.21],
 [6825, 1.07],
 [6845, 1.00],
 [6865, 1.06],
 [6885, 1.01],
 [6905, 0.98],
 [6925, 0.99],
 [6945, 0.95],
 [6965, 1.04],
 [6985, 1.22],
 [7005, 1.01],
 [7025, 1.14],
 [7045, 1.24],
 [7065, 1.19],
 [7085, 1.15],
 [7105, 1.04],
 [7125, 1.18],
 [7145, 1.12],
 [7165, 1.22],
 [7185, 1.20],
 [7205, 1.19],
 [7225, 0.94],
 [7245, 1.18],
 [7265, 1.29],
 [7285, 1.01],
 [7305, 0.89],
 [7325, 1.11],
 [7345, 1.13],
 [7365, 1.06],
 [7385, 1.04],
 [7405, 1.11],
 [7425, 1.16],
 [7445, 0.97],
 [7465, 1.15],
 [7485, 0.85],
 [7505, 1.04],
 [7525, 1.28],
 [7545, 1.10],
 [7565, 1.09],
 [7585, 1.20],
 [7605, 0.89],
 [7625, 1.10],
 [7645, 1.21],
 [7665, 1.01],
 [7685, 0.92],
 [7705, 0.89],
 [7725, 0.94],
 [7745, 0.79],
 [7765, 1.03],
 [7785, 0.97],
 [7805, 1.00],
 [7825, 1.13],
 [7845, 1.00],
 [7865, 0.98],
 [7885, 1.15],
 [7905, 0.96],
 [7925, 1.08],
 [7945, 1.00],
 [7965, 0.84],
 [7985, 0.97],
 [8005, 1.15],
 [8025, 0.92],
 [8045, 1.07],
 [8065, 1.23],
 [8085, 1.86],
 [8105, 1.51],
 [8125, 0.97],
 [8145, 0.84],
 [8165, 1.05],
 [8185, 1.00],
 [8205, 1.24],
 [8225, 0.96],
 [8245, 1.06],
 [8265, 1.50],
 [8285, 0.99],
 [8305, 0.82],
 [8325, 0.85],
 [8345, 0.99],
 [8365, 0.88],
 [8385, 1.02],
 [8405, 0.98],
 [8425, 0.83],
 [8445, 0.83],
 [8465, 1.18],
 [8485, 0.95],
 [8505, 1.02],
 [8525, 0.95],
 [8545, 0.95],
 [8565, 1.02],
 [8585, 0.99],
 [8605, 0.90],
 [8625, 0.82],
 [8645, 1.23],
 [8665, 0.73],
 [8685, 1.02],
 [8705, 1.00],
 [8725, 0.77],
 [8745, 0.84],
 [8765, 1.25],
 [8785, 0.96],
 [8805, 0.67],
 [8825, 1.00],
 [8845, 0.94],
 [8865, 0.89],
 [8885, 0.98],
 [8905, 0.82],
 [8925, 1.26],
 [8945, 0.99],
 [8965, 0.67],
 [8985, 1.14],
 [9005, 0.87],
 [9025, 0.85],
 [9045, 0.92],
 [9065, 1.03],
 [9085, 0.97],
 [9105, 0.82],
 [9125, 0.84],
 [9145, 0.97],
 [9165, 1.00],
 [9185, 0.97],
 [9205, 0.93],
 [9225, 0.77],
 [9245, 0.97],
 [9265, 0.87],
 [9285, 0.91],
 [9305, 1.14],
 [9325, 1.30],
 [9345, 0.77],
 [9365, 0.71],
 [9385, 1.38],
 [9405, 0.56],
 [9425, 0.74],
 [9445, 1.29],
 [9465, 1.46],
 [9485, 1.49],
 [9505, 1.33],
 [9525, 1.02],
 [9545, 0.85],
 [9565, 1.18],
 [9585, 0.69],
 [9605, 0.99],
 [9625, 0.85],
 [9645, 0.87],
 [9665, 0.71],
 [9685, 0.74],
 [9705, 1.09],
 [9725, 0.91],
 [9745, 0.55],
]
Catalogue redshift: 0.230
